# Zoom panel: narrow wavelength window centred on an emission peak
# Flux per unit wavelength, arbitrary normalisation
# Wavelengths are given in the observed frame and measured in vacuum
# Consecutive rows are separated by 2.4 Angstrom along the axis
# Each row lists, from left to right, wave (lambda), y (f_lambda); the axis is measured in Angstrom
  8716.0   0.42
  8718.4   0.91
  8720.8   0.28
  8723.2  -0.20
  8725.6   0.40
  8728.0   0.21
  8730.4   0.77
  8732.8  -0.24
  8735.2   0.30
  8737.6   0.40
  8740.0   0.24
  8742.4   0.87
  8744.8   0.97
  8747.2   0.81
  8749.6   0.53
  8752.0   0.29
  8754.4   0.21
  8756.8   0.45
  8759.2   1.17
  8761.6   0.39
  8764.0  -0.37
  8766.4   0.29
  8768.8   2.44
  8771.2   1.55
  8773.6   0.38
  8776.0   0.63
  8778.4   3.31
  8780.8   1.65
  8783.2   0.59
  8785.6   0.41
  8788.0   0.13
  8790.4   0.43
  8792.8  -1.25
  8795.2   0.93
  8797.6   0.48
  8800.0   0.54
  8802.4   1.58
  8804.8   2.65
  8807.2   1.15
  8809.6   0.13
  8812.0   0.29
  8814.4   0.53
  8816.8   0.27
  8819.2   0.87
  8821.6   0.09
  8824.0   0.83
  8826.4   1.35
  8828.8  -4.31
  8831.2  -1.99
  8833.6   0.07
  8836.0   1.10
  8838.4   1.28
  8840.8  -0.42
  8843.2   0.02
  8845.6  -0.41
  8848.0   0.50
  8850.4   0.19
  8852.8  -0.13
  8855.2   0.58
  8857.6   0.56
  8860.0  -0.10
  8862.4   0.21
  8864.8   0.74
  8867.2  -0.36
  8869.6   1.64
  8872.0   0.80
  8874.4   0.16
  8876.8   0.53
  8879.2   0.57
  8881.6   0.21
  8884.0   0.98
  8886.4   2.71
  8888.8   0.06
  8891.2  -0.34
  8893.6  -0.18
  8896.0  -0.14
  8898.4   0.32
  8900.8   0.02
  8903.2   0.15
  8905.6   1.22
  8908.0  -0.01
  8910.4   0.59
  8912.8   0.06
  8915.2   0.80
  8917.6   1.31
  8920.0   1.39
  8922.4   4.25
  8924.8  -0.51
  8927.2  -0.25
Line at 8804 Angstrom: H-beta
